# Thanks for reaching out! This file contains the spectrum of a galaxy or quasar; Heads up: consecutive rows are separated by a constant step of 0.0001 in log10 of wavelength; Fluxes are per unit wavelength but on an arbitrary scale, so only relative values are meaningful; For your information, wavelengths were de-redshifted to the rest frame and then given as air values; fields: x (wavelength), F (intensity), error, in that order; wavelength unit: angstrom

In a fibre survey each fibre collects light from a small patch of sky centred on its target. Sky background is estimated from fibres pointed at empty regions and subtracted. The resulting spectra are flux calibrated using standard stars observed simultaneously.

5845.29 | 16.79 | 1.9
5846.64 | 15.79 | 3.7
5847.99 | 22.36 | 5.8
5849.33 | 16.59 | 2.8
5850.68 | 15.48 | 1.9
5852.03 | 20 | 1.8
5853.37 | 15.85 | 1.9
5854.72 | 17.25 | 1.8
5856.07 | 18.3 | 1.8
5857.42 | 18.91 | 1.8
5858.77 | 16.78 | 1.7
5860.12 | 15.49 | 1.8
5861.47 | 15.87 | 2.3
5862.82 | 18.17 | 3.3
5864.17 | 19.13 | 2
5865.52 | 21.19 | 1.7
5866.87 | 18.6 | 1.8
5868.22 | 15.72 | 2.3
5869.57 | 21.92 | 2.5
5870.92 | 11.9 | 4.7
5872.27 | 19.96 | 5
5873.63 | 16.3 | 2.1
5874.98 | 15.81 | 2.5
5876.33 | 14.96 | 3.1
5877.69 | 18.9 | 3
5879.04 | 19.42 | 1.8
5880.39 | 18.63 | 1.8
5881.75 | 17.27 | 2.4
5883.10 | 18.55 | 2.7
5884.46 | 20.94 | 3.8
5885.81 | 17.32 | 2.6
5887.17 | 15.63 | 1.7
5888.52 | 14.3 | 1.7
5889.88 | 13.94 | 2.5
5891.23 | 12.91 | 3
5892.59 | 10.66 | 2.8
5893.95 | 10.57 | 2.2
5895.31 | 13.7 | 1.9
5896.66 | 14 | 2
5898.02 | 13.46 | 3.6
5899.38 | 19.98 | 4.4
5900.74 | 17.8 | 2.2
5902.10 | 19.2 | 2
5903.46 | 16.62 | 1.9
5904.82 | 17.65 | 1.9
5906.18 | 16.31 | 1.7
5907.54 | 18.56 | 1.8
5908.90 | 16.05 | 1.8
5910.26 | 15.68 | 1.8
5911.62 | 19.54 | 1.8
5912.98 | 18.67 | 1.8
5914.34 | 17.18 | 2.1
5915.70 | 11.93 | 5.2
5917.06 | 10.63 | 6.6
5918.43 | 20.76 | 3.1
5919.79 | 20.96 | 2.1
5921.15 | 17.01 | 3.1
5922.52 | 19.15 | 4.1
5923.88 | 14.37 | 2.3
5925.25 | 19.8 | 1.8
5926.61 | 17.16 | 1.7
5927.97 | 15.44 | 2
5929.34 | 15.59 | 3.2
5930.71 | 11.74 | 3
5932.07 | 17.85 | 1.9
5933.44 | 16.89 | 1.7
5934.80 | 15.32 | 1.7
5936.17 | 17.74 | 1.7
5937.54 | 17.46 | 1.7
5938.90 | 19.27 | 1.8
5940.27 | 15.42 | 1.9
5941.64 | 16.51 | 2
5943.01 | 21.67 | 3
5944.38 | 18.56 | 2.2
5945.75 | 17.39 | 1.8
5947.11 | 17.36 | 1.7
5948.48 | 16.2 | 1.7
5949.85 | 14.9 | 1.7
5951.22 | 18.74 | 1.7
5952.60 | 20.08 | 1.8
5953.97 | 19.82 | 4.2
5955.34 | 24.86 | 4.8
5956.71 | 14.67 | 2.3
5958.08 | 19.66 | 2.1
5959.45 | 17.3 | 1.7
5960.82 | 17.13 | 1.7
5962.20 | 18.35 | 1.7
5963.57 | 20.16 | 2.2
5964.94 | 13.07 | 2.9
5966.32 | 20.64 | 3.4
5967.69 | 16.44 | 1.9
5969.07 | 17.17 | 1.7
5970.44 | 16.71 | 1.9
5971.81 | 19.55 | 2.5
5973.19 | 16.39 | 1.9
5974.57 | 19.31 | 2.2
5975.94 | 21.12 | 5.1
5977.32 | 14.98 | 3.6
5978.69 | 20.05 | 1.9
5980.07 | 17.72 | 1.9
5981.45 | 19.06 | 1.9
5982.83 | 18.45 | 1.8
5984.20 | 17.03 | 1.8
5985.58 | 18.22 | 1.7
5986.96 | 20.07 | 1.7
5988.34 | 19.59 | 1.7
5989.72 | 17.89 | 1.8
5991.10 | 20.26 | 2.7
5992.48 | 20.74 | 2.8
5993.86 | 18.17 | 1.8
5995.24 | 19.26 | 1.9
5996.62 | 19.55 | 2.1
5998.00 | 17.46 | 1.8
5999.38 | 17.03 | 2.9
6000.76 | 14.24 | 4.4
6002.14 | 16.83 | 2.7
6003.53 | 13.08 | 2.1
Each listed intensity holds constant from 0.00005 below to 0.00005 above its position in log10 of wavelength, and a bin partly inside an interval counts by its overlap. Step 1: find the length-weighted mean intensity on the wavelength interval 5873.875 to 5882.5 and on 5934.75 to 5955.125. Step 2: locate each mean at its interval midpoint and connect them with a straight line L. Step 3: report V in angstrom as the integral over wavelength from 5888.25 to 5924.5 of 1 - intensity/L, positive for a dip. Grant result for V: 3.4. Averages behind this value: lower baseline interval 17.5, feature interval 16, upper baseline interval 18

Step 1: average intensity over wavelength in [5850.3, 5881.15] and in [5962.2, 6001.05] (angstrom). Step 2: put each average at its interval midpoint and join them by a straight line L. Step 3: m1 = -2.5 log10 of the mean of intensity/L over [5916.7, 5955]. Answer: 0.037 mag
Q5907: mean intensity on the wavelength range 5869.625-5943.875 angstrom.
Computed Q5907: 16.6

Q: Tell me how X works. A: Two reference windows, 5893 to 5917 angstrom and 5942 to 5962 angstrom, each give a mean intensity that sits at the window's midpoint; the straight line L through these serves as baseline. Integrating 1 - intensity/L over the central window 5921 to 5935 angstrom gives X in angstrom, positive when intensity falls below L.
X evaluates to 0.7 angstrom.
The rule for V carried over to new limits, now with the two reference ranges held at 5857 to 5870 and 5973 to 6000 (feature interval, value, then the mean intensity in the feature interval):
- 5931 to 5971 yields 1.55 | 17.8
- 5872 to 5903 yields 3.37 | 16.2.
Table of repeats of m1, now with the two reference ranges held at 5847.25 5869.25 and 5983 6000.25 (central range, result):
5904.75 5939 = 0.091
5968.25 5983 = 0.025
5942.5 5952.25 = 0.037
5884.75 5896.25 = 0.288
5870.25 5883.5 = 0.055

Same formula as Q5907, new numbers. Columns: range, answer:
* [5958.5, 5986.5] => 18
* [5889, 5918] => 15.5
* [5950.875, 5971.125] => 18.3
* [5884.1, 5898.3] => 14.2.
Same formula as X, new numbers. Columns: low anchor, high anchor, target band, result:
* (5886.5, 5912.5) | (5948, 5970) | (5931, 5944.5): -0.2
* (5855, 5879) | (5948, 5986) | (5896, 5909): 0.6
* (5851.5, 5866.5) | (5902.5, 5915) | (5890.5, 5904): 2.0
